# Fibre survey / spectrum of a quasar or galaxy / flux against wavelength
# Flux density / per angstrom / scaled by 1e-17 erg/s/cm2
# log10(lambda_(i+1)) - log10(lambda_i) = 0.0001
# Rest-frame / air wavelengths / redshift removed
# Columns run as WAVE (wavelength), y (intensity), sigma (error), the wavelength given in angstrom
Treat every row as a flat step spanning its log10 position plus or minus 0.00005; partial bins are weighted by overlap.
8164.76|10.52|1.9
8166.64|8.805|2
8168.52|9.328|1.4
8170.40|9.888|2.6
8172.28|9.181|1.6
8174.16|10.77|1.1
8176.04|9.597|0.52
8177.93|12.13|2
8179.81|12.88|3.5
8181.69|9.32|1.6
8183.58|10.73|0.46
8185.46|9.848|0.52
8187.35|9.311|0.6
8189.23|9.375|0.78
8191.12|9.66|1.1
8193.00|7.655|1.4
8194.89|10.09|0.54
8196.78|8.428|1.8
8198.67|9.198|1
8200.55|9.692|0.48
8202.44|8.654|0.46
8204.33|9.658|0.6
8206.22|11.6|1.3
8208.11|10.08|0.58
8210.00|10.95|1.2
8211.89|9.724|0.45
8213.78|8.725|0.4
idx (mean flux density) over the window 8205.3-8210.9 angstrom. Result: 10.9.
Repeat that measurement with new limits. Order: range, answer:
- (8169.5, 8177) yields 9.86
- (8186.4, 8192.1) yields 9.44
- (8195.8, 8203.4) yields 9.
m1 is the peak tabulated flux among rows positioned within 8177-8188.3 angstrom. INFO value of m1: 12.88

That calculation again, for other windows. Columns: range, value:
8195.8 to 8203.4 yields 9.692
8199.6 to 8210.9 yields 11.6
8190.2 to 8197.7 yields 10.09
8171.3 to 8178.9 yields 12.13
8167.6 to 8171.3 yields 9.888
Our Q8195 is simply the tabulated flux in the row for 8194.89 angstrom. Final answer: 10.09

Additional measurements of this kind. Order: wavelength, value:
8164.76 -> 10.52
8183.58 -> 10.73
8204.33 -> 9.658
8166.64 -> 8.805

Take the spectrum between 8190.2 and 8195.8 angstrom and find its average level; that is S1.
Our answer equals 9.13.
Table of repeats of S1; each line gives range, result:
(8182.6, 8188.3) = 9.96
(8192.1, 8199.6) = 8.84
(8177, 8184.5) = 11.3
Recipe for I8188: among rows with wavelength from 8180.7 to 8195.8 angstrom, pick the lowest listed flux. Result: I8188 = 7.655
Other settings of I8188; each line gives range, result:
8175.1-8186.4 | 9.32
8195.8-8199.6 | 8.428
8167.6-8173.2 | 9.181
